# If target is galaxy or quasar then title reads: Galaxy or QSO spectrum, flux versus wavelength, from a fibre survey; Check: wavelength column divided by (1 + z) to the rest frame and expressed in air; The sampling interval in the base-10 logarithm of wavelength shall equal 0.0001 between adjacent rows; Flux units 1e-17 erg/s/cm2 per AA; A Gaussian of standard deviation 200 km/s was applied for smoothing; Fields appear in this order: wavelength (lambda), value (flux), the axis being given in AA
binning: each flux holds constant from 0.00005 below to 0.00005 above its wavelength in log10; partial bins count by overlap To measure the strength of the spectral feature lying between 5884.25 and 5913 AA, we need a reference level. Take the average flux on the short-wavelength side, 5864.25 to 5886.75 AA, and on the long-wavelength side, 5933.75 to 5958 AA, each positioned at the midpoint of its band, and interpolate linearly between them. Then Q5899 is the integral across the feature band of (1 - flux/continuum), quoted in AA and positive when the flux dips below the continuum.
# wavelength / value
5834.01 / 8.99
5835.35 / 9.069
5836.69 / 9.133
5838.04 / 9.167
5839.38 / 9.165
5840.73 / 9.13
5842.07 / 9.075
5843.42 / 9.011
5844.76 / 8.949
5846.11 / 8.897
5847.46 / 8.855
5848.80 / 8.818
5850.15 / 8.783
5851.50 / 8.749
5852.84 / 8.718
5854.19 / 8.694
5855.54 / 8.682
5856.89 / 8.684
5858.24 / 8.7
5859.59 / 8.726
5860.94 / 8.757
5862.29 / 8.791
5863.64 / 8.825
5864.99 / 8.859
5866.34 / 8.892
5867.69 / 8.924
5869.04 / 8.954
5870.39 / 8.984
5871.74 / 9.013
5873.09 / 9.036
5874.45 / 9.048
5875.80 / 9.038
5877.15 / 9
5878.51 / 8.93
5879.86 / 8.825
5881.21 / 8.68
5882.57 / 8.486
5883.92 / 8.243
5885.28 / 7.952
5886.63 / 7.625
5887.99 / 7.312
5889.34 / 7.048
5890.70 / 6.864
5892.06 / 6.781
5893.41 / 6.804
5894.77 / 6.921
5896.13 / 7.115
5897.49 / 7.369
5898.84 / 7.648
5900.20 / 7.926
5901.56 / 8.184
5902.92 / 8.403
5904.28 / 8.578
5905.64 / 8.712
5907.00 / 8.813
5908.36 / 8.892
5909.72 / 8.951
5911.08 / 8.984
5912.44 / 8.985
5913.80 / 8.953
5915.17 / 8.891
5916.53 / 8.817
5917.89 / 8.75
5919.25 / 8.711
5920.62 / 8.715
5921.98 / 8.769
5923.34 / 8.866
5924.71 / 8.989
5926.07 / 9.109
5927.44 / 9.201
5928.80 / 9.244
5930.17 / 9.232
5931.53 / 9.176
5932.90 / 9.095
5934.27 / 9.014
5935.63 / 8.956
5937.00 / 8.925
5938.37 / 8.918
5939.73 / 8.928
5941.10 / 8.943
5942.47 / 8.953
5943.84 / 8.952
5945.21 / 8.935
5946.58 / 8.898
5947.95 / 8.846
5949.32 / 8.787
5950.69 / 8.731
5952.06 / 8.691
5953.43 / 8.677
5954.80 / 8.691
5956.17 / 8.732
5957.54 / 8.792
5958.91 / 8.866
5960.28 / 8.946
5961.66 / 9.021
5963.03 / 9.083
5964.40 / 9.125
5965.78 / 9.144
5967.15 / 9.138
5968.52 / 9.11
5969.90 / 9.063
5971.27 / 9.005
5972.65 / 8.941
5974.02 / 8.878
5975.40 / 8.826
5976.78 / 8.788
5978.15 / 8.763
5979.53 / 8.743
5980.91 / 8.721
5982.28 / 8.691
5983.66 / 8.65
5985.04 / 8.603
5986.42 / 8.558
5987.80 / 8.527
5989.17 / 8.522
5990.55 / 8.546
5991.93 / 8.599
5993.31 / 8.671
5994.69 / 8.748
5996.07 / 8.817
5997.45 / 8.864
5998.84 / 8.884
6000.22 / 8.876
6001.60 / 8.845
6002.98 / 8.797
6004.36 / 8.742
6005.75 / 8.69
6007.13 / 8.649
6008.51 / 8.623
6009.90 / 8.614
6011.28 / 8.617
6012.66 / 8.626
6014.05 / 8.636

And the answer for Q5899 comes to 2.93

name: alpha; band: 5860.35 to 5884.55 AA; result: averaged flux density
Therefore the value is 8.85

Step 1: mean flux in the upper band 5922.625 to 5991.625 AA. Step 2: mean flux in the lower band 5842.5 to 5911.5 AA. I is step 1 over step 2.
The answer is 1.05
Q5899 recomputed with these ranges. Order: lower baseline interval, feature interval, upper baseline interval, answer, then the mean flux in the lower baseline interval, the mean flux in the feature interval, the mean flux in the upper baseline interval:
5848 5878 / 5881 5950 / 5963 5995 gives 2.7 AA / 8.85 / 8.49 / 8.81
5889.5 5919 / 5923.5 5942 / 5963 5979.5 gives -1.2 AA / 8.15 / 9.05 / 8.97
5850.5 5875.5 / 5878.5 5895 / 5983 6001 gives 2.1 AA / 8.84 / 7.7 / 8.68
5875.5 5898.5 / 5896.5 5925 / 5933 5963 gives -1.3 AA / 7.8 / 8.59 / 8.88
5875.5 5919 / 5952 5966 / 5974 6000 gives -0.6 AA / 8.2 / 8.89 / 8.7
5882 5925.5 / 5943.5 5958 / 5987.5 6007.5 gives -0.6 AA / 8.19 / 8.79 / 8.72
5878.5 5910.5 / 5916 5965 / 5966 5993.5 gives -3.1 AA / 7.95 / 8.92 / 8.78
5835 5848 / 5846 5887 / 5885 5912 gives -1.1 AA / 9.04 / 8.75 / 7.86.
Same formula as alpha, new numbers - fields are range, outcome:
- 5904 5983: 8.91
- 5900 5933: 8.85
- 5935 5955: 8.86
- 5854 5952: 8.6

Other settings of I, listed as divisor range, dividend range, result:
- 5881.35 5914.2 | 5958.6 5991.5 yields 1.11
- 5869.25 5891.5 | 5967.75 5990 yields 1.05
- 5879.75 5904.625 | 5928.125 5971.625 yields 1.17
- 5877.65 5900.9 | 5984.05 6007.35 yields 1.13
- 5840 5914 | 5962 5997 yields 1.04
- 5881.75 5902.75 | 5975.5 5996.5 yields 1.15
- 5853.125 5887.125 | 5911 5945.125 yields 1.03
